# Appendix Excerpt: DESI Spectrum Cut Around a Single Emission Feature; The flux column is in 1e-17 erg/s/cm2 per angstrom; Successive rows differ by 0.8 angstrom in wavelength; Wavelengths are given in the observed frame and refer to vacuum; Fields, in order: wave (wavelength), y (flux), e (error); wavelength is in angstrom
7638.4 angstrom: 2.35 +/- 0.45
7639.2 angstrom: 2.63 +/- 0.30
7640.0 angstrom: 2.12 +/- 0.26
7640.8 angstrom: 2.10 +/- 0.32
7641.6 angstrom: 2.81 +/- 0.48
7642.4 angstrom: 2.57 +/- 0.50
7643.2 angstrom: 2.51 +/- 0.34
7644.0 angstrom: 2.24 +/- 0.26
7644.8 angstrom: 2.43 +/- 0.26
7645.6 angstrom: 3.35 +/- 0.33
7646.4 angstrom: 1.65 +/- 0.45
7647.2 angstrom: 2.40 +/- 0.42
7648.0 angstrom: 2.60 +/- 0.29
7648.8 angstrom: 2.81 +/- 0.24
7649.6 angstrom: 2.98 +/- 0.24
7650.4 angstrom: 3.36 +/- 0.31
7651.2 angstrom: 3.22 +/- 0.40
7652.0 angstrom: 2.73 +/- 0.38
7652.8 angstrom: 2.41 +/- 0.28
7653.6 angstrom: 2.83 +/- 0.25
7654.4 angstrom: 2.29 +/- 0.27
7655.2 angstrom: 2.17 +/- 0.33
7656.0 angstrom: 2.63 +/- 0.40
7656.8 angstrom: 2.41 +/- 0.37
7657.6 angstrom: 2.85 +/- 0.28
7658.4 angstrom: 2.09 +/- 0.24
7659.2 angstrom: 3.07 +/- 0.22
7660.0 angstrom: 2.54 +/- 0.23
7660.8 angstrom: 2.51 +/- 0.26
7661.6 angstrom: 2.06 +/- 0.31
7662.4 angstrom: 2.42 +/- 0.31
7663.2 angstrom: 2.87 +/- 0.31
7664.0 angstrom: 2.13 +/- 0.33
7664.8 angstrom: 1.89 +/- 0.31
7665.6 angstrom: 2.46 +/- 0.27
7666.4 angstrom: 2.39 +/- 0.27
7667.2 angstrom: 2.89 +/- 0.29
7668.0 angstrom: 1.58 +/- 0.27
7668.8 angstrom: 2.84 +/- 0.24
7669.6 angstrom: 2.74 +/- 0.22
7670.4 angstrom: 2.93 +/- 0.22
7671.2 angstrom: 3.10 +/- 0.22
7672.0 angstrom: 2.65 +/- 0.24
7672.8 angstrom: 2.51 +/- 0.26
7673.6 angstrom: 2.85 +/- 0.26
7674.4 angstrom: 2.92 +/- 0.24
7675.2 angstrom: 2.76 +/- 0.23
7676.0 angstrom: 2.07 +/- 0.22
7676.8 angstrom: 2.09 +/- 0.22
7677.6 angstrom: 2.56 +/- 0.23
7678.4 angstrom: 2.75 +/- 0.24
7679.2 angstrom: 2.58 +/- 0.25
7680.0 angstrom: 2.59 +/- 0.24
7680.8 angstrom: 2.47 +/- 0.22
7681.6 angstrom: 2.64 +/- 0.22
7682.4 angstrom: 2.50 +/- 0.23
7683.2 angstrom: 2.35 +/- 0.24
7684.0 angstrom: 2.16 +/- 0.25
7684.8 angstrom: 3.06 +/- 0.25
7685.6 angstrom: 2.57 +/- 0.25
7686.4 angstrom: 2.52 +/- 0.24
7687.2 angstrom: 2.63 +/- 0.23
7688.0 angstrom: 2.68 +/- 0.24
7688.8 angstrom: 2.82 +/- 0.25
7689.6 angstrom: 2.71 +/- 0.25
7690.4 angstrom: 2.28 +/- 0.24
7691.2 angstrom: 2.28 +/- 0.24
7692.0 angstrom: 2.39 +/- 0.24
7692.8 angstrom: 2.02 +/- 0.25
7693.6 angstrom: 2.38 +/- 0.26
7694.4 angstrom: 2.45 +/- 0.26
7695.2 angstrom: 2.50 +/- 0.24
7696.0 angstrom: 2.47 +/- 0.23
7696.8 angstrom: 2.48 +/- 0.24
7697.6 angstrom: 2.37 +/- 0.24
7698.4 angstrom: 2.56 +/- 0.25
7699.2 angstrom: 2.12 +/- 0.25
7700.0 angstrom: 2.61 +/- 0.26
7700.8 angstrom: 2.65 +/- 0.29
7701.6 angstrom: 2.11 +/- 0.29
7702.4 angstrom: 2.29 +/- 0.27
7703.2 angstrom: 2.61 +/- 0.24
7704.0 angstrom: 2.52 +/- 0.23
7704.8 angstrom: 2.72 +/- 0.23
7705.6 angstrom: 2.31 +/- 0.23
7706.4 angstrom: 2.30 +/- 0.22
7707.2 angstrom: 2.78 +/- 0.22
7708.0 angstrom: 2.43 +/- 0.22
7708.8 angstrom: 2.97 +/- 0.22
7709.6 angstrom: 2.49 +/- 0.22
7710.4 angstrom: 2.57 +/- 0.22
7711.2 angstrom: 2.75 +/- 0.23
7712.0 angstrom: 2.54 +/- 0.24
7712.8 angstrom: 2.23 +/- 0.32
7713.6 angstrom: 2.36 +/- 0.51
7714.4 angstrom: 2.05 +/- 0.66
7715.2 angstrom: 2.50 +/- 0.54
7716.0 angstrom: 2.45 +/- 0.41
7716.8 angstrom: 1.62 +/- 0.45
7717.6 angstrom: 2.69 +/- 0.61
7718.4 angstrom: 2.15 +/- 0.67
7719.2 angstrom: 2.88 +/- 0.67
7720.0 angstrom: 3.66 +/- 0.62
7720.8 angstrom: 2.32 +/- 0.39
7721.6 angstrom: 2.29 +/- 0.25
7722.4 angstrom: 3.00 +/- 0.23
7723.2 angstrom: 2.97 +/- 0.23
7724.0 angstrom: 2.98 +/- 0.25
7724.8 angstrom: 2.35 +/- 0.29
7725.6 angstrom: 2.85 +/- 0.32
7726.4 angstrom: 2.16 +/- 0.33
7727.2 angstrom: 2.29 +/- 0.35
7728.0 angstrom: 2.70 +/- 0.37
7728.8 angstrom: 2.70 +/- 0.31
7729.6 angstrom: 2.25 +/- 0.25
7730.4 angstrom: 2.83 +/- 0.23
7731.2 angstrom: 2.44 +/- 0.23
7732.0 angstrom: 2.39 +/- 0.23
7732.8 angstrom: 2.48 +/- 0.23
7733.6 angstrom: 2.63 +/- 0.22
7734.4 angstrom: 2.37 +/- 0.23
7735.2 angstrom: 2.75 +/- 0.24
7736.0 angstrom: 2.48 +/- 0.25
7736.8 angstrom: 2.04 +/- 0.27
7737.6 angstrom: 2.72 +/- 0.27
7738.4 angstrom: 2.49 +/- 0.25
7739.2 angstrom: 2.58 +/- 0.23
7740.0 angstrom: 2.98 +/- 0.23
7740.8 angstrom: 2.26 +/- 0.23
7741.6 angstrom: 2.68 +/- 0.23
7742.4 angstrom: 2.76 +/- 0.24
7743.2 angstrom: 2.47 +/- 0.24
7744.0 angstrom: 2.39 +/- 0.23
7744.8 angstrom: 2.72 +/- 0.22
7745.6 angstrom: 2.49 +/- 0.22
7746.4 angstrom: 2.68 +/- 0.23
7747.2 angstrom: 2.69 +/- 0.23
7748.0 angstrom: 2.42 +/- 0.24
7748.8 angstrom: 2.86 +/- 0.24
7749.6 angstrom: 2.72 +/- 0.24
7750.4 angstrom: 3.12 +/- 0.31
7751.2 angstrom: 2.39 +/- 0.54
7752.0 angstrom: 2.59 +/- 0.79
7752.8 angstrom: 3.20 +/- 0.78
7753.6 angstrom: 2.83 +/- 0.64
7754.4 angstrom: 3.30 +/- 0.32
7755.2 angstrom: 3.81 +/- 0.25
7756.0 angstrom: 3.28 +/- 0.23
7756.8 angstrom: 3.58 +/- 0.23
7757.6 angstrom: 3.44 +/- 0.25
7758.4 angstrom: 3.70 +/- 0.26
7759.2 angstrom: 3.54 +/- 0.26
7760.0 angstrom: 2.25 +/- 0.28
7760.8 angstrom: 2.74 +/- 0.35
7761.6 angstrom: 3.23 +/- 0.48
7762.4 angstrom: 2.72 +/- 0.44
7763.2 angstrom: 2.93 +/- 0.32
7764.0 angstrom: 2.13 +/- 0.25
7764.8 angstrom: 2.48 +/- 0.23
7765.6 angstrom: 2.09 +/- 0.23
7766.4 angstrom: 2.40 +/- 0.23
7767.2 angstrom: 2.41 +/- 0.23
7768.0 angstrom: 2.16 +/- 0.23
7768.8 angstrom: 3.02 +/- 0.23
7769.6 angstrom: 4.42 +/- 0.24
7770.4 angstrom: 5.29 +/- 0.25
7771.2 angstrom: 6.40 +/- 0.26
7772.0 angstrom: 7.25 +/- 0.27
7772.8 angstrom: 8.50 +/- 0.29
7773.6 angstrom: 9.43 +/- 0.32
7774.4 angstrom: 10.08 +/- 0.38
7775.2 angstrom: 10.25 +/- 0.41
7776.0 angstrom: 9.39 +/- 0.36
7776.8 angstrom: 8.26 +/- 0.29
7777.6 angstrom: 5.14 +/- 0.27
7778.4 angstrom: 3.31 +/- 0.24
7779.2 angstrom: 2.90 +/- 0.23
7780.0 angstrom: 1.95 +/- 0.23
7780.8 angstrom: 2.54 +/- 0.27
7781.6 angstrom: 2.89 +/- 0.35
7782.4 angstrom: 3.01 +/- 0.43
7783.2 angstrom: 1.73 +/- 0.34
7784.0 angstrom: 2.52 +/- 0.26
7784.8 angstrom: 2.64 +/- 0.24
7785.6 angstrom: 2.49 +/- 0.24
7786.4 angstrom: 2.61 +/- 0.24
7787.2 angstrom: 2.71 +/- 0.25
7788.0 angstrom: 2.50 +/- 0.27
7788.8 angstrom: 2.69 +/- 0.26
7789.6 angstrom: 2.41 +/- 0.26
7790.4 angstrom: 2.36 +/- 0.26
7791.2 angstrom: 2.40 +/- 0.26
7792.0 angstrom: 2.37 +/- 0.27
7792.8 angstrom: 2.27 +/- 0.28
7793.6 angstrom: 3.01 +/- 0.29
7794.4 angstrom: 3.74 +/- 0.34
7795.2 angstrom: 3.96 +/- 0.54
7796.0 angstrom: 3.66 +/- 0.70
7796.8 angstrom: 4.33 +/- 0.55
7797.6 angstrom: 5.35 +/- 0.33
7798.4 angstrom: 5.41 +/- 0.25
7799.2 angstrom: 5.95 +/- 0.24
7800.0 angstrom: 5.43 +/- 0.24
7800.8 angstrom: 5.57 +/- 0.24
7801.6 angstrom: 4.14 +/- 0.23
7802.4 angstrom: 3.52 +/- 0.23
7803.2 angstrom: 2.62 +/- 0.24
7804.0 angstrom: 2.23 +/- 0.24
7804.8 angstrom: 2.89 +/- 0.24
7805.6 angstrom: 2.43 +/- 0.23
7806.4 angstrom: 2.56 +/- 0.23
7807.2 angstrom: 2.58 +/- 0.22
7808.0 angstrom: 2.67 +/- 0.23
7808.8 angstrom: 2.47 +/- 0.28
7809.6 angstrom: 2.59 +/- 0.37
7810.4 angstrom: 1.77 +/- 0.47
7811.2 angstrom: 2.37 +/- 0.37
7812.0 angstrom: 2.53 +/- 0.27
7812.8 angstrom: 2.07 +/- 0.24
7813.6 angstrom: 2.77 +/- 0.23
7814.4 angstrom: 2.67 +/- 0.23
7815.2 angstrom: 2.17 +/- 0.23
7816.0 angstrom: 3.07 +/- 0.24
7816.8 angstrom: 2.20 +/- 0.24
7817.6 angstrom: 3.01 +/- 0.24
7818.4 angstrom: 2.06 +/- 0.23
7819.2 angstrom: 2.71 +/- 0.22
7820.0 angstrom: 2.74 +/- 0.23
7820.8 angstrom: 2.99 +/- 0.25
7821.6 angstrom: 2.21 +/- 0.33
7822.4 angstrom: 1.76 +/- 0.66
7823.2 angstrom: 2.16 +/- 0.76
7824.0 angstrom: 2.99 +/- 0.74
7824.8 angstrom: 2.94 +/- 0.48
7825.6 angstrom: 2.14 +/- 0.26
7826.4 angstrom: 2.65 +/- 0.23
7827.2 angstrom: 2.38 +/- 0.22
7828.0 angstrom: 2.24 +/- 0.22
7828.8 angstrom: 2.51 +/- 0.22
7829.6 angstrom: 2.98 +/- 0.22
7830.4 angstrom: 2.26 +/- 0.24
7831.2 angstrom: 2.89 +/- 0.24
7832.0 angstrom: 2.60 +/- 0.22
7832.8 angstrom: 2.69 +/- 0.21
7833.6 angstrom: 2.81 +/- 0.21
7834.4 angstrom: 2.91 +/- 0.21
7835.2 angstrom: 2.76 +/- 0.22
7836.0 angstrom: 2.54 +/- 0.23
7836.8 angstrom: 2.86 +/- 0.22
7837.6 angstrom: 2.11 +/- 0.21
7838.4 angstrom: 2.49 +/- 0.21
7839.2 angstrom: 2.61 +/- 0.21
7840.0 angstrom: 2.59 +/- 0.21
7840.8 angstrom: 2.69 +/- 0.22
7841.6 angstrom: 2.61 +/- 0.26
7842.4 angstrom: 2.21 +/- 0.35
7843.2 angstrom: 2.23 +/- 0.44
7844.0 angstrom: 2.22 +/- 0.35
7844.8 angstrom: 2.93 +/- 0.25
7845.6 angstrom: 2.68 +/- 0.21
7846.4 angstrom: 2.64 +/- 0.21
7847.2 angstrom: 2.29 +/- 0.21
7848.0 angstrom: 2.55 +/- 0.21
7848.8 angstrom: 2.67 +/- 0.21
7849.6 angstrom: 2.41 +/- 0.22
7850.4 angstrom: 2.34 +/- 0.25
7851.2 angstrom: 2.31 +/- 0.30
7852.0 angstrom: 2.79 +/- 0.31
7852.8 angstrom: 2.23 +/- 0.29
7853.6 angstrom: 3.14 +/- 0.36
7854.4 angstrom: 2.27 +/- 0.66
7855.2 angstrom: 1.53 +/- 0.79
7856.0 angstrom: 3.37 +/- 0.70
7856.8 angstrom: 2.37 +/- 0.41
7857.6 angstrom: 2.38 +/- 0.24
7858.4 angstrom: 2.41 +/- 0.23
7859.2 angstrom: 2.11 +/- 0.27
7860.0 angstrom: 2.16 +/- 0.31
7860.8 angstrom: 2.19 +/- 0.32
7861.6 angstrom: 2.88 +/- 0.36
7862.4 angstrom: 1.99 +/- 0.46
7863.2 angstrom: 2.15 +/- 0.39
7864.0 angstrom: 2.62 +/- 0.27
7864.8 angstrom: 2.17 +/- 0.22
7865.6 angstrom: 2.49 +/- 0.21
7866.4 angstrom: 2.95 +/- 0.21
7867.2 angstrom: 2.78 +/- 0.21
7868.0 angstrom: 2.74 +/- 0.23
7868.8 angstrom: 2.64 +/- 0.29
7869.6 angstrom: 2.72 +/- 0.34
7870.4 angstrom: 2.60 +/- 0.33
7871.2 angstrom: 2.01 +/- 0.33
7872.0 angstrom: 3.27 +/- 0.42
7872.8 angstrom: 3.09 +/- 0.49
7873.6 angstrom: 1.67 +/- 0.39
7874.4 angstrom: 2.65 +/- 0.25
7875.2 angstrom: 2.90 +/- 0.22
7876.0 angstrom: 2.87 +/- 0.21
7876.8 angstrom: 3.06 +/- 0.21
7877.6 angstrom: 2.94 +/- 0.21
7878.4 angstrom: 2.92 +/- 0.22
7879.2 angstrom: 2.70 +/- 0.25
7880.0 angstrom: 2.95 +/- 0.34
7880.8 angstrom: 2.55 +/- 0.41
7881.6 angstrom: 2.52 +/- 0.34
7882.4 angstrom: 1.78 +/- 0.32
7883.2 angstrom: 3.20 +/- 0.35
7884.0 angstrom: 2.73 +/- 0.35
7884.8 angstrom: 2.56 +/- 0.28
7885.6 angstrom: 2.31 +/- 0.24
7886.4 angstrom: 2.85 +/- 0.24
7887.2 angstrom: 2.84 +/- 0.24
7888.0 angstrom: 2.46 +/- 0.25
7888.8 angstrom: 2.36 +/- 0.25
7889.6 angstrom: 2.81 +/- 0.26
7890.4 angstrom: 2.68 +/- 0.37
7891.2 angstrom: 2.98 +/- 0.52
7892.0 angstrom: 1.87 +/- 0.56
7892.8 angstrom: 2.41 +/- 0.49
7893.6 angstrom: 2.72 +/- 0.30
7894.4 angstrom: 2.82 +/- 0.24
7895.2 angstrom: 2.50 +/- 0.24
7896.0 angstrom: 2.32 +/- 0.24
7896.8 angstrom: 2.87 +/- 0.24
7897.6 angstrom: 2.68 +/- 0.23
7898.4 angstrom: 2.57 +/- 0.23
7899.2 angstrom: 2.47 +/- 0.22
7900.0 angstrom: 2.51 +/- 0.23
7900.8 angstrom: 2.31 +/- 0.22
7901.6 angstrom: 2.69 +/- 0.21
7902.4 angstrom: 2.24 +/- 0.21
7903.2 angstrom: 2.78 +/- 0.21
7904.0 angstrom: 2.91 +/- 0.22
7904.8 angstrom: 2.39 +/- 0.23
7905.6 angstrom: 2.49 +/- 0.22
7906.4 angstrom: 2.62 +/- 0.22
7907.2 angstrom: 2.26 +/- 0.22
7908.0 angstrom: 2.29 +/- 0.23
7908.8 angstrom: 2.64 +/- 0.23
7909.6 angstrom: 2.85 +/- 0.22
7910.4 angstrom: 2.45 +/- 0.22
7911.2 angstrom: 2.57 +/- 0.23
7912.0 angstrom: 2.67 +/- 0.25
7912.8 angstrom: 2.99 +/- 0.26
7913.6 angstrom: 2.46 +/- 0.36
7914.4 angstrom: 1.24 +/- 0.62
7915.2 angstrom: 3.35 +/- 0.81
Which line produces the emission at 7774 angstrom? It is H-alpha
